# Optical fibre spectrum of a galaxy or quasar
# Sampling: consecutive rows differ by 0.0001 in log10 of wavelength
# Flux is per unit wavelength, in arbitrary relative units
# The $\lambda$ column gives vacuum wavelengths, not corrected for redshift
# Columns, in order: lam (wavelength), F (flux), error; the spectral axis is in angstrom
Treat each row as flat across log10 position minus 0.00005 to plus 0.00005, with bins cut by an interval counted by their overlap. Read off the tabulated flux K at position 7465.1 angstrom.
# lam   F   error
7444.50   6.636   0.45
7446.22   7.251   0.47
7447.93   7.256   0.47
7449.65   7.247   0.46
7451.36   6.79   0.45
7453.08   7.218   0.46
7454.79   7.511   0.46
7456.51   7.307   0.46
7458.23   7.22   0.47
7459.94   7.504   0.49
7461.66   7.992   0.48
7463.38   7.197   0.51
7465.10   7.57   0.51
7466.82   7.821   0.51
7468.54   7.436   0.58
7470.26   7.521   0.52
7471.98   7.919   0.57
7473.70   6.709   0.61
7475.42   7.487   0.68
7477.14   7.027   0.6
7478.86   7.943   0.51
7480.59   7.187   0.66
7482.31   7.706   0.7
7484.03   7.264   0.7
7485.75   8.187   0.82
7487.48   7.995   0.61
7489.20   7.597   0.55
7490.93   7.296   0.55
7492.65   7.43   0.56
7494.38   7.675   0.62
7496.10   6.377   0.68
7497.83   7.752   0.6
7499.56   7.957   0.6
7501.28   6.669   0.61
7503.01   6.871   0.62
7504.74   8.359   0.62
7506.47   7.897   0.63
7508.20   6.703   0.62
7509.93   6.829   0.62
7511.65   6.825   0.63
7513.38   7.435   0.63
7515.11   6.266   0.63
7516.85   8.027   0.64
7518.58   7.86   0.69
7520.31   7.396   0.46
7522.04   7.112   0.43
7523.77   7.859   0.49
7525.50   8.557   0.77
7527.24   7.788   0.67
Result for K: 7.57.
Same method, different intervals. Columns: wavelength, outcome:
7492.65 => 7.43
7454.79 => 7.511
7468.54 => 7.436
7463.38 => 7.197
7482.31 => 7.706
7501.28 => 6.669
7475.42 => 7.487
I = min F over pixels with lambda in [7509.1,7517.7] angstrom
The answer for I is 6.266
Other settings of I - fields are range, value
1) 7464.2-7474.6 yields 6.709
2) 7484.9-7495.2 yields 7.296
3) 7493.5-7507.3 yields 6.377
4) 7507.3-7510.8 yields 6.703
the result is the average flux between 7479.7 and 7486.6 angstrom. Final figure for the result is 7.59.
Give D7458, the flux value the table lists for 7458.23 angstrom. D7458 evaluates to 7.22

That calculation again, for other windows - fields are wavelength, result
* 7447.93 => 7.256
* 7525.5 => 8.557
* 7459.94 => 7.504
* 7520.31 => 7.396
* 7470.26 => 7.521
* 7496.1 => 6.377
